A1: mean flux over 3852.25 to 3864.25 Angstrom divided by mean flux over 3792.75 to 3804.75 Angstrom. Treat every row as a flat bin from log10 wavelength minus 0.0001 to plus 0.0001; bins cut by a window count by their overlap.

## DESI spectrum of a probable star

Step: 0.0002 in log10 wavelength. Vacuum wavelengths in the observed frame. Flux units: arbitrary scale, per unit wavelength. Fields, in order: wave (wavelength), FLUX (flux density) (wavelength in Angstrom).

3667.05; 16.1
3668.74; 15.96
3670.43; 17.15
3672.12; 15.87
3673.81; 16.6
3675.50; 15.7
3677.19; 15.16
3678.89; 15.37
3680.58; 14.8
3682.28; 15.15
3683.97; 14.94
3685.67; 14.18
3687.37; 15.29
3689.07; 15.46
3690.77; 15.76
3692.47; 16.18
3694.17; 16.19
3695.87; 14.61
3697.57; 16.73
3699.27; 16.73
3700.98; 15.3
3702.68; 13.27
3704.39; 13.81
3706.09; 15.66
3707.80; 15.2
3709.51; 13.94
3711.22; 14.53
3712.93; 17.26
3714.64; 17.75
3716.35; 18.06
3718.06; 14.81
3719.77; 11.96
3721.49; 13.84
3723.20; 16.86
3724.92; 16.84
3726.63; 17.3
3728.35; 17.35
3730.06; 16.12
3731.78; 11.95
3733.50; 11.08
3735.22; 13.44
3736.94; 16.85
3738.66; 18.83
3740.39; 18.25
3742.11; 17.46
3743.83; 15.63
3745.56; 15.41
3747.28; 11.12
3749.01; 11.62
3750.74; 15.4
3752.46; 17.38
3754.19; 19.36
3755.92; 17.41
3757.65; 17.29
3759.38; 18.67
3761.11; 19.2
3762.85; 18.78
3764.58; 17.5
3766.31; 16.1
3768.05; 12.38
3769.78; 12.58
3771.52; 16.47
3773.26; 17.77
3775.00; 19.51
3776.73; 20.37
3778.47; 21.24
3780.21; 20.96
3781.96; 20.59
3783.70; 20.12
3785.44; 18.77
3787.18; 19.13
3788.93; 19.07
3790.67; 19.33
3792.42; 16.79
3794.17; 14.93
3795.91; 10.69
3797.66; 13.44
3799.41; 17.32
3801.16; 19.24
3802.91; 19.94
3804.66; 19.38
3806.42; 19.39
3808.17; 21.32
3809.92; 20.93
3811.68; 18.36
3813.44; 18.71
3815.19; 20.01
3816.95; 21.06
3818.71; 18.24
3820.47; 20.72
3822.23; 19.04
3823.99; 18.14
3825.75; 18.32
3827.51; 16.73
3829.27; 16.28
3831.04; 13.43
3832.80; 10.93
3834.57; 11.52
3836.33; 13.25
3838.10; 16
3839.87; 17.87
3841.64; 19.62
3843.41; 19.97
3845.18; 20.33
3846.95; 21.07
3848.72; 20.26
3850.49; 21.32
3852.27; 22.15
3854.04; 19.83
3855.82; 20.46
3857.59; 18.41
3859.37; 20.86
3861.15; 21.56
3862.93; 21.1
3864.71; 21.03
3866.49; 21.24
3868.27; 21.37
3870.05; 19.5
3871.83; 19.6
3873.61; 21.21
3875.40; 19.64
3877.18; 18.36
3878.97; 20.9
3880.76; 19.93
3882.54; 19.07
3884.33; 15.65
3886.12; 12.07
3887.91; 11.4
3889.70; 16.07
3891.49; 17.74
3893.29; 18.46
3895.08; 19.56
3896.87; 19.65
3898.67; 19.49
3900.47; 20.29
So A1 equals 1.3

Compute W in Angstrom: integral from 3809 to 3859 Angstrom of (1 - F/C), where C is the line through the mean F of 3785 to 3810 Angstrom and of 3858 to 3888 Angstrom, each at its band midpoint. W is 0.5 Angstrom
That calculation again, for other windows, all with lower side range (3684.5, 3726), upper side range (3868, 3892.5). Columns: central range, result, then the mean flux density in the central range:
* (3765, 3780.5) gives -0.9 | 17.4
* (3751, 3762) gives -1.3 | 18.1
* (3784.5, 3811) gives -1.9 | 18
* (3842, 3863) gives -3.6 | 20.6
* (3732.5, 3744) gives 0.0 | 15.9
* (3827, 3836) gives 1.9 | 13.6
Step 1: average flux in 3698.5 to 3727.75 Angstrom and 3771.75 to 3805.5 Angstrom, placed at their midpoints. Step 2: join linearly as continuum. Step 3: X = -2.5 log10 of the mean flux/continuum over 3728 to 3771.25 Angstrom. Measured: 0.06 mag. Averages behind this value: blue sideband 15.5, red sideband 18.3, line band 15.9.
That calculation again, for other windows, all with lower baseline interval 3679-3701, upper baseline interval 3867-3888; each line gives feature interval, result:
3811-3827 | -0.09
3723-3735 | 0.07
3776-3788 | -0.19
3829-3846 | 0.13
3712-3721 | 0.00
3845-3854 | -0.16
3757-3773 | 0.01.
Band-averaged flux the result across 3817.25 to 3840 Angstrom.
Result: 16.3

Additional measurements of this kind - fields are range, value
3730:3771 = 15.8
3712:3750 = 15.4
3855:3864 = 20.5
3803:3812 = 20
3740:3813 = 17.5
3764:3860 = 18.1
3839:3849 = 19.8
